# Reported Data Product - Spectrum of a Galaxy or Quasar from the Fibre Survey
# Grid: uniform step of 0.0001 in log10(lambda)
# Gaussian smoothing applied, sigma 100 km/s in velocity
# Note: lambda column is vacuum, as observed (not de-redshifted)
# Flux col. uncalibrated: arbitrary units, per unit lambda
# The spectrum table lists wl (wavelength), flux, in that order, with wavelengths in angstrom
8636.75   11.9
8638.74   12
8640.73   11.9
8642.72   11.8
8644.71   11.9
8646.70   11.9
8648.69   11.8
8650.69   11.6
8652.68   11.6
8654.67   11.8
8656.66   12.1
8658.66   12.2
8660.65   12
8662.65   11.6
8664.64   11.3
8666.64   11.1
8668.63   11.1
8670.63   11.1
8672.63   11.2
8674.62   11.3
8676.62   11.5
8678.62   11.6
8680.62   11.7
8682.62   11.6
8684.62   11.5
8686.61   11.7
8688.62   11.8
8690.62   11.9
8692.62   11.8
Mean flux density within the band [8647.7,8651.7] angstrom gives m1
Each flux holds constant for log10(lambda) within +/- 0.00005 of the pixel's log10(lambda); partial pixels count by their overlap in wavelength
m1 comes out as 11.7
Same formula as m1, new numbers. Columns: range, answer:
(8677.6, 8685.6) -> 11.6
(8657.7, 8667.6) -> 11.6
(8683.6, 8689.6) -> 11.7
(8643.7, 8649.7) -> 11.9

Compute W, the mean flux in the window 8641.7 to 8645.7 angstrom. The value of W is 11.9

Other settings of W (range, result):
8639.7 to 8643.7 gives 11.8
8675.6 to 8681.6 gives 11.6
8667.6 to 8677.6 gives 11.2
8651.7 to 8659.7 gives 11.9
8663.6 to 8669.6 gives 11.2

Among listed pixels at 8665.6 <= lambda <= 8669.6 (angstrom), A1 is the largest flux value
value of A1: 11.1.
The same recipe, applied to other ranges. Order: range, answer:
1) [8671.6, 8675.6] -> 11.3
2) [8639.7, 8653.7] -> 11.9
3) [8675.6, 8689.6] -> 11.8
